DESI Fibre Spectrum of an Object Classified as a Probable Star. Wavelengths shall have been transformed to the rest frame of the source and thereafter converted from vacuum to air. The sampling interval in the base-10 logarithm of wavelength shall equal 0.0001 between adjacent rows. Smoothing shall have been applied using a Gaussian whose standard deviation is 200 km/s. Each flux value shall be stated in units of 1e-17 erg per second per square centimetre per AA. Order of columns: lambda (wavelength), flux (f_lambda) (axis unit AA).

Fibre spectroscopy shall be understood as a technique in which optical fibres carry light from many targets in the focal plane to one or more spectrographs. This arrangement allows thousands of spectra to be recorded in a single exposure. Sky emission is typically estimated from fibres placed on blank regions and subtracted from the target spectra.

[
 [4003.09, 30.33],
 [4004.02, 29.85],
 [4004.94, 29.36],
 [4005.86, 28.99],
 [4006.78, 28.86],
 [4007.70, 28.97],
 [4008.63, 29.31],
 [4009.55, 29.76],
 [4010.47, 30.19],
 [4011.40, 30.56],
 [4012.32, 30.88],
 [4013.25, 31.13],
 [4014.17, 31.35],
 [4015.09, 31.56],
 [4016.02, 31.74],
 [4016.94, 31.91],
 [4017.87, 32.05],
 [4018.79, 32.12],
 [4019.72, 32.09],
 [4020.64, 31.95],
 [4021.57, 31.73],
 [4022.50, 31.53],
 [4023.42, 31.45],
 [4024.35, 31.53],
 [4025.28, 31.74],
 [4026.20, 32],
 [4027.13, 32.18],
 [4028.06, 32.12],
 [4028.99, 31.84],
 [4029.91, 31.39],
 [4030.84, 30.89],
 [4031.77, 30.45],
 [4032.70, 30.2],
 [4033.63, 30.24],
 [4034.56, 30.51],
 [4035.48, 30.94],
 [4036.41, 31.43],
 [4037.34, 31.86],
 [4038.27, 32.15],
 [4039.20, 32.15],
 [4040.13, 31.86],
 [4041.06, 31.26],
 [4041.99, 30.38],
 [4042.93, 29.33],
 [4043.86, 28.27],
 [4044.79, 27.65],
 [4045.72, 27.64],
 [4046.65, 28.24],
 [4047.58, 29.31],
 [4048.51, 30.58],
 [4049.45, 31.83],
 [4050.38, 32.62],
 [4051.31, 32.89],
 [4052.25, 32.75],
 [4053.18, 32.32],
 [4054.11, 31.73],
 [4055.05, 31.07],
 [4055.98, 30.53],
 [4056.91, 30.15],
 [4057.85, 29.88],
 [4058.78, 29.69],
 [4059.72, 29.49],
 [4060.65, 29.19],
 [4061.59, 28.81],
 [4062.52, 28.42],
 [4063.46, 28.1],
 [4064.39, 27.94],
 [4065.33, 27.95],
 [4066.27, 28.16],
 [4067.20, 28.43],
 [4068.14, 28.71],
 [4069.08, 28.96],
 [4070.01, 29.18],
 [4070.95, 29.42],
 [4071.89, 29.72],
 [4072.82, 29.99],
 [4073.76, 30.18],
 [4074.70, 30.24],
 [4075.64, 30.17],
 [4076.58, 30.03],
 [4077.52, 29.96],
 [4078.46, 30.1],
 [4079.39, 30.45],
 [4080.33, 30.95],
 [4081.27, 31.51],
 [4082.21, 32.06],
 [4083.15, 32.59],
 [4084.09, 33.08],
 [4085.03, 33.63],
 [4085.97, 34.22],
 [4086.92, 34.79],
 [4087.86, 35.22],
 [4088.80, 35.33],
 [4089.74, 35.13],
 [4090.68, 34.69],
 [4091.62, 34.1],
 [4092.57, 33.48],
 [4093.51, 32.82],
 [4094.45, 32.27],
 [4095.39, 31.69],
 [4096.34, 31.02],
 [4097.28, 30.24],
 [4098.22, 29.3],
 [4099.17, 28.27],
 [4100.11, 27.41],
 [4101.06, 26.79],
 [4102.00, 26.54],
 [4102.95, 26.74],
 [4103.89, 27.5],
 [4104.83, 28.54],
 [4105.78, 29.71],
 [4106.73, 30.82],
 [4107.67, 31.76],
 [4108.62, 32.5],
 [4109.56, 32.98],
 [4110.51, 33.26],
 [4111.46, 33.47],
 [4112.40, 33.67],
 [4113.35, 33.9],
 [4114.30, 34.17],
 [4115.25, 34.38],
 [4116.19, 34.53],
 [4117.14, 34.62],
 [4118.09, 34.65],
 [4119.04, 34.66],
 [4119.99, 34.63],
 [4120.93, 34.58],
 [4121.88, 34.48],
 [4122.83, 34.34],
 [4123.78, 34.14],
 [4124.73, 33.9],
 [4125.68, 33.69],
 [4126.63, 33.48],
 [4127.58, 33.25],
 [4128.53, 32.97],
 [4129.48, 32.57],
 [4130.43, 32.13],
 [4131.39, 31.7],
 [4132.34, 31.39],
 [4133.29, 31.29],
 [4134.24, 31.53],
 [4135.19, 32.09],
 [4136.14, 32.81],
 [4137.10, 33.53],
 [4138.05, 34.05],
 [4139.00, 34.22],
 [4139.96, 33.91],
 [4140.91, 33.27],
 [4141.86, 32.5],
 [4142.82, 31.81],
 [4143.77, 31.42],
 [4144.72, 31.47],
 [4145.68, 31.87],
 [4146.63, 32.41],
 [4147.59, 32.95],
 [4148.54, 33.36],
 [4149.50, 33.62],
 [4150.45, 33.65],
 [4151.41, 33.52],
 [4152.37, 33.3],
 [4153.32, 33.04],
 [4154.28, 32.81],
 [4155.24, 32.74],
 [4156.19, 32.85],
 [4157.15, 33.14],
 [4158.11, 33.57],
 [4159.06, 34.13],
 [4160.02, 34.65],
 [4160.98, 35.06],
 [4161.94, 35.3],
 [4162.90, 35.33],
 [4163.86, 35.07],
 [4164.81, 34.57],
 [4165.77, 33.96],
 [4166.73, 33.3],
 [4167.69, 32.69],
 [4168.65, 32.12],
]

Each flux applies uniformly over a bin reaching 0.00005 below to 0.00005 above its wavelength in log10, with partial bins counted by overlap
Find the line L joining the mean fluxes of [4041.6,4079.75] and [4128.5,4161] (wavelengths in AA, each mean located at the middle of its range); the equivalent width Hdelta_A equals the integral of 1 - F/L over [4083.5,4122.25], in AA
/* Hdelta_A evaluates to -1.25 AA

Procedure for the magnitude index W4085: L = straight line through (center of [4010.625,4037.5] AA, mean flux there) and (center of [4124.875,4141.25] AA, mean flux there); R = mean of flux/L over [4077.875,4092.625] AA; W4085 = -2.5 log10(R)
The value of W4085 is -0.03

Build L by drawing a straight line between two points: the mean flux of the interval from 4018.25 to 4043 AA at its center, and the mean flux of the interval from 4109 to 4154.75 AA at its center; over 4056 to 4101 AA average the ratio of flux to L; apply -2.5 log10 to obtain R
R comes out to 0.053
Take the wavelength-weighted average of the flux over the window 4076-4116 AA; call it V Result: 31.7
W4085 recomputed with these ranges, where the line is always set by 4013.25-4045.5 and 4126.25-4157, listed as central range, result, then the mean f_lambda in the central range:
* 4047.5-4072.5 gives 0.06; 29.9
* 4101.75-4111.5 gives 0.07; 30.3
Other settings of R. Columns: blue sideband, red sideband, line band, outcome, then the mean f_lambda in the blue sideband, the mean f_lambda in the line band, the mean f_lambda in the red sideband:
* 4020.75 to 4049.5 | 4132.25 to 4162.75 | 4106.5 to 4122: -0.044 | 30.8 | 33.8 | 33.1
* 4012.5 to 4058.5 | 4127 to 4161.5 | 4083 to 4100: -0.025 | 31.1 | 32.8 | 32.9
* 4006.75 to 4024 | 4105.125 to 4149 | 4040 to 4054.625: 0.040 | 31.1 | 30.5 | 33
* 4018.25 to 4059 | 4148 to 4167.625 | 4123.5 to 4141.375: 0.010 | 31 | 32.9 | 33.8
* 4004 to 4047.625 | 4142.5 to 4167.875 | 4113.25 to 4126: -0.054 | 30.8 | 34.4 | 33.4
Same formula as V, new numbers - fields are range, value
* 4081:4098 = 33.2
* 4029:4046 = 30.6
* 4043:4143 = 31.5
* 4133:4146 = 32.6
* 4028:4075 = 30.2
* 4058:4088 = 30.3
